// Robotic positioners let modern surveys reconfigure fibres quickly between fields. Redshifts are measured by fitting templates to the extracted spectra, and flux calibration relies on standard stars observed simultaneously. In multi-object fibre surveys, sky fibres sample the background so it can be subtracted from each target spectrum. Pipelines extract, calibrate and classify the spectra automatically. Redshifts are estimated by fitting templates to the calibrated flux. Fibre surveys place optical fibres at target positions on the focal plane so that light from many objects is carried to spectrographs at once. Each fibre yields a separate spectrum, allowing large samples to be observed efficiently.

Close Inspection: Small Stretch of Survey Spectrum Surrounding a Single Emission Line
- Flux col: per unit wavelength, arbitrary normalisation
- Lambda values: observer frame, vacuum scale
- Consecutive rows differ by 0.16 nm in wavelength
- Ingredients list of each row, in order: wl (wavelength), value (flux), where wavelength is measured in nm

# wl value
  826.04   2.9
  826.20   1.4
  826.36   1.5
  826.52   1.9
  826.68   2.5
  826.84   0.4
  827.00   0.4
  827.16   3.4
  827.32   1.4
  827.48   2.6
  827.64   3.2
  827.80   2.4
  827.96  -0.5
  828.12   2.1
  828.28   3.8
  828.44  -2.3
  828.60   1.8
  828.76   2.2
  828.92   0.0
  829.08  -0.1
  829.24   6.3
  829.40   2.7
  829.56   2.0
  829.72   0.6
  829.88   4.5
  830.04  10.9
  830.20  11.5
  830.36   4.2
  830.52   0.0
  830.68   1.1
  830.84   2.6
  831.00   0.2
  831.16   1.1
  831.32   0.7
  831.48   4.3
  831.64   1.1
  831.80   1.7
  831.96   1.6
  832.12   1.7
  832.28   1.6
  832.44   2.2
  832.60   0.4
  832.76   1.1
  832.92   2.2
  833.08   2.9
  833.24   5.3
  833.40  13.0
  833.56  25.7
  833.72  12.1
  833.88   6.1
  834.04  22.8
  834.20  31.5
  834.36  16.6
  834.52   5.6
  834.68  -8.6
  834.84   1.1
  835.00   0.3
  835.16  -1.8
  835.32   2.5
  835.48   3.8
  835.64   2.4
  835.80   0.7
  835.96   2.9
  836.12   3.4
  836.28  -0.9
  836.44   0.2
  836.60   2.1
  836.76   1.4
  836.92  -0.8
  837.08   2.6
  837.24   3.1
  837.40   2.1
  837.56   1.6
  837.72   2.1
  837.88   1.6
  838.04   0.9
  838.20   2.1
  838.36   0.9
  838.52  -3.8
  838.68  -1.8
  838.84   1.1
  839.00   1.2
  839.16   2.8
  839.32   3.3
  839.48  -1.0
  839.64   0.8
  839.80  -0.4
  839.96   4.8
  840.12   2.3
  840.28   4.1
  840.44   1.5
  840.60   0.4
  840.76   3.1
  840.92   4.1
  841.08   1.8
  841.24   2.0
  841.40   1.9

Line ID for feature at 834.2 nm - [O II]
